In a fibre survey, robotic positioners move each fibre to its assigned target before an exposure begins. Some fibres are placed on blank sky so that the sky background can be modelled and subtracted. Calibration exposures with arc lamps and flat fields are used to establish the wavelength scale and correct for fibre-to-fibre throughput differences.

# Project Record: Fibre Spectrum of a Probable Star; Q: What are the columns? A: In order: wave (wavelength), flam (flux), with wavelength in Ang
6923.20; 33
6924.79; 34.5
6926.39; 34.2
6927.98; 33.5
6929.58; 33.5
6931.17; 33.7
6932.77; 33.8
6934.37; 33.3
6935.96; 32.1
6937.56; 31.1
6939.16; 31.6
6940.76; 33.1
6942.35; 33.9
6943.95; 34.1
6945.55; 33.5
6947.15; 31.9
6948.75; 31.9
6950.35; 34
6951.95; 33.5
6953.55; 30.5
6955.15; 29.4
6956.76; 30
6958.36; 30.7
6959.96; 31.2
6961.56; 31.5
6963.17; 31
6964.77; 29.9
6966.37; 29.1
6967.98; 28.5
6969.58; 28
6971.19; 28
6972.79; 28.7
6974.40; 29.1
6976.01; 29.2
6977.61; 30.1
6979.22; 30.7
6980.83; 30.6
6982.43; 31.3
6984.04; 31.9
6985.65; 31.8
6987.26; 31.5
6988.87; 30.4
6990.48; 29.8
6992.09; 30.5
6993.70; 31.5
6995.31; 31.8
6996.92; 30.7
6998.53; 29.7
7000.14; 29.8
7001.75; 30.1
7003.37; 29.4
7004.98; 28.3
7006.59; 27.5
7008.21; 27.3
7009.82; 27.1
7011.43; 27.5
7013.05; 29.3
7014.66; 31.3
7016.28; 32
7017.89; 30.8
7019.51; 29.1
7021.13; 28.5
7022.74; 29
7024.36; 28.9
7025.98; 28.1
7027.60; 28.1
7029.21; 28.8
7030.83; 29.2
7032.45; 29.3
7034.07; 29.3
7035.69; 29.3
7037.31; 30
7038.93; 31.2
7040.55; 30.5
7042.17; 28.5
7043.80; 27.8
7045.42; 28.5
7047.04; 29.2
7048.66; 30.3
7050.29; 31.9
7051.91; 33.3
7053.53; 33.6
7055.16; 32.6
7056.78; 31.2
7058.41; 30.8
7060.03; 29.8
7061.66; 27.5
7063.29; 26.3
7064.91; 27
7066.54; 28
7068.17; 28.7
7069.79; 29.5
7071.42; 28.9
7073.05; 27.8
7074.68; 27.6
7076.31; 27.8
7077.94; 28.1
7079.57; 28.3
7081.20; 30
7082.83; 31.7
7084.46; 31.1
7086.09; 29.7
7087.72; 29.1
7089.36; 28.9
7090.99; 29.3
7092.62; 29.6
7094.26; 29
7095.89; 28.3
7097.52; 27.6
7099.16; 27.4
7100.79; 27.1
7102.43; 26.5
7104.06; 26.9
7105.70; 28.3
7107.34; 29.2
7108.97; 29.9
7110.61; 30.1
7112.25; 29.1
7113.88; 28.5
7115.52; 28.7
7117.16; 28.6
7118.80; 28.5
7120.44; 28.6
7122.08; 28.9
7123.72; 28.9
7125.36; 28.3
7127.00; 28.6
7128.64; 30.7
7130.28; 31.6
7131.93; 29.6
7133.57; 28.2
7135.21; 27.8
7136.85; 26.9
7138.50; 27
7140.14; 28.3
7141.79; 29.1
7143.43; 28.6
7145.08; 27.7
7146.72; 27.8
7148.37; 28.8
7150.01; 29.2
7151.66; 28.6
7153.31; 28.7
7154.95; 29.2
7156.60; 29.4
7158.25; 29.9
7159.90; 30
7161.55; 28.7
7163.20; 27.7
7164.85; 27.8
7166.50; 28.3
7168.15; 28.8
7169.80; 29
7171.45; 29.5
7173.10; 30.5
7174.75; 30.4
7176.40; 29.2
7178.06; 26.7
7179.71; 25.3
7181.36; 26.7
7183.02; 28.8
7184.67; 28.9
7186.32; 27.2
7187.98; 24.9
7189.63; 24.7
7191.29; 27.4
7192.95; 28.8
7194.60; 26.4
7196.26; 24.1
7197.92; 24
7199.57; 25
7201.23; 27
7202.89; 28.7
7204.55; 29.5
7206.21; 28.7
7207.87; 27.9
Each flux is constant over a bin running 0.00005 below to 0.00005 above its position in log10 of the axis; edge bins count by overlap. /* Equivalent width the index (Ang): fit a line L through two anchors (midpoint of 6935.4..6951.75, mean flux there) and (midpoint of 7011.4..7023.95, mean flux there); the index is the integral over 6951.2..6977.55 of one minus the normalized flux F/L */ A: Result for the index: 1.68 Ang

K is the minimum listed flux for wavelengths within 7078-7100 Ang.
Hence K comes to 27.4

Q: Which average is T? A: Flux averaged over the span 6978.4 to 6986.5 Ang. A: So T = 31.2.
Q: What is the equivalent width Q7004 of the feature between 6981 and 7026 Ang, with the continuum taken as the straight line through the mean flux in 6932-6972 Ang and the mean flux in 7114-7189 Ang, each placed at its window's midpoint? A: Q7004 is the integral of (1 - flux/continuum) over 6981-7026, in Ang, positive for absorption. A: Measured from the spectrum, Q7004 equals 1.2 Ang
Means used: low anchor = 31.4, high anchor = 28.5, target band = 29.9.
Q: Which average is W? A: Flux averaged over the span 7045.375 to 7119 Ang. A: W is 29.1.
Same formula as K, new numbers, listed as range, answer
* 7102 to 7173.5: 26.5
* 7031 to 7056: 27.8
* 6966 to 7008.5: 27.3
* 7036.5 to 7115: 26.3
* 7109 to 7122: 28.5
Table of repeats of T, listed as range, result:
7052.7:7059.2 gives 32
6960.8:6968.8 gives 30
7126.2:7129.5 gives 29.7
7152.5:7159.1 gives 29.3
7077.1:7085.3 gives 29.8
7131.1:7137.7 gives 28.1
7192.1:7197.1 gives 26.4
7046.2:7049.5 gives 29.7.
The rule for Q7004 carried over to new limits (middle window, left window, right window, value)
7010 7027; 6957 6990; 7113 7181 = 0.2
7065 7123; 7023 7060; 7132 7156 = 0.9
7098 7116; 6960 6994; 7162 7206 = 0.1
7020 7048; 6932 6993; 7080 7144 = 0.9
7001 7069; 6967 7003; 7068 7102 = 0.2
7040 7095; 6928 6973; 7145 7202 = 0.3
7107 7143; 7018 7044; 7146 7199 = -0.6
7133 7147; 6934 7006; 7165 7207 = 0.2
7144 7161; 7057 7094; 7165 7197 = -0.6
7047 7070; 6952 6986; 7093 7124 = -0.8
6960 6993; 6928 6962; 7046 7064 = 1.8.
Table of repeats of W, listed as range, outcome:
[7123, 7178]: 28.8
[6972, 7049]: 29.6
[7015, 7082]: 29.4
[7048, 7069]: 30.1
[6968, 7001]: 30.2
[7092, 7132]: 28.7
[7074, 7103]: 28.7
